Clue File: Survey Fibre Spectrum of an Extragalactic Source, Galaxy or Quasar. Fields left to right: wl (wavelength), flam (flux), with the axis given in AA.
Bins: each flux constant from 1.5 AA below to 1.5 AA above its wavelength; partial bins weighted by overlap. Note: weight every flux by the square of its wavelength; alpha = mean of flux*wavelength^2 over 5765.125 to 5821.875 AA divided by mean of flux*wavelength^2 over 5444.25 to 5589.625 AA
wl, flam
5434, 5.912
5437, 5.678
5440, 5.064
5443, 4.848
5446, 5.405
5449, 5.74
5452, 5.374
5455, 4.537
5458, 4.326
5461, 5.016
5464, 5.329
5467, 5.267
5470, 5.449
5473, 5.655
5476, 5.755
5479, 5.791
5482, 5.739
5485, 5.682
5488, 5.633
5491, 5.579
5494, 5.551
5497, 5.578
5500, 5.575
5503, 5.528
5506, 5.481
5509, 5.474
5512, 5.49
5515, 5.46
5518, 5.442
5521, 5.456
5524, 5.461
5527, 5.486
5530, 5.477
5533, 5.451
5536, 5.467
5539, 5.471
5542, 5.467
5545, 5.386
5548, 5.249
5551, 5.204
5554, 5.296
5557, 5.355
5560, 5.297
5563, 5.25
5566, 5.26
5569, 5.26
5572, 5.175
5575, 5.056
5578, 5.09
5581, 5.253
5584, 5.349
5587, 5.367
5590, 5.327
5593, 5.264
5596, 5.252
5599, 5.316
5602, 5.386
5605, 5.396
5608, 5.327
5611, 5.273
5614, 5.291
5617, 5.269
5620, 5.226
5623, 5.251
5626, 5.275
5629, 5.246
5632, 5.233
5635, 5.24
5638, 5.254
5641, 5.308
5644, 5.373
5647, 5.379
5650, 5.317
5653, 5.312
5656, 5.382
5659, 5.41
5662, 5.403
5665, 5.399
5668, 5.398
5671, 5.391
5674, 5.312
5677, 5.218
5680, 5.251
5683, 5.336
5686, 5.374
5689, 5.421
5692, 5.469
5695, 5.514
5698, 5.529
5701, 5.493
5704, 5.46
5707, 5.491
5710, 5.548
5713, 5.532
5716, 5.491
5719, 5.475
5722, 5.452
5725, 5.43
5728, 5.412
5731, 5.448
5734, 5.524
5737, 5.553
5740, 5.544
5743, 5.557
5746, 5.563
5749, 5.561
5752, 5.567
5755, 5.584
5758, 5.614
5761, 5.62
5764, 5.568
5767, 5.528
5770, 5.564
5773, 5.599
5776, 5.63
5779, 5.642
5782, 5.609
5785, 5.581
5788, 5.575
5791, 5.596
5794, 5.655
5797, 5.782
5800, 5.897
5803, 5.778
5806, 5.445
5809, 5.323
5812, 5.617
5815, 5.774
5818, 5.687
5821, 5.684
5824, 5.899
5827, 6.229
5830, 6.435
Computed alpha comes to 1.15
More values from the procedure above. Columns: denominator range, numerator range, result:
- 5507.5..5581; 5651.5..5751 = 1.08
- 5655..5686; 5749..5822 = 1.09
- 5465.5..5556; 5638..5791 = 1.07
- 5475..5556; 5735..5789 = 1.11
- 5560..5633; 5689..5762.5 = 1.10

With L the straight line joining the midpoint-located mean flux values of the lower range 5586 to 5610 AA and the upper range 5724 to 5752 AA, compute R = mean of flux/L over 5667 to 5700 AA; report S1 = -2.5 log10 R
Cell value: 0.01 mag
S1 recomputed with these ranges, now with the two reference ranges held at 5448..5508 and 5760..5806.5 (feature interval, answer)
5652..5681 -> 0.041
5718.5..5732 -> 0.030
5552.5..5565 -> 0.037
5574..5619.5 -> 0.045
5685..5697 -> 0.024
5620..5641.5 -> 0.056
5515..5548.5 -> 0.004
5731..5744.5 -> 0.013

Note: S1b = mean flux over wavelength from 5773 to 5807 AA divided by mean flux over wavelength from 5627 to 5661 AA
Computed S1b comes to 1.06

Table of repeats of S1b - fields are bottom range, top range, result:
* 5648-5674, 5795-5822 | 1.05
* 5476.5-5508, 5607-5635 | 0.94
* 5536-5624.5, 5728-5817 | 1.06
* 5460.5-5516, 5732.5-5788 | 1.01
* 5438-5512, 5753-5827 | 1.05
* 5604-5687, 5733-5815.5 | 1.05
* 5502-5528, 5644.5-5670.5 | 0.98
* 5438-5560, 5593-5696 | 0.99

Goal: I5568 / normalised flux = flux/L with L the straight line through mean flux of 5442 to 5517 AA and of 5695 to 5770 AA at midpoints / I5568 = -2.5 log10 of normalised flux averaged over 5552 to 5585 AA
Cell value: 0.04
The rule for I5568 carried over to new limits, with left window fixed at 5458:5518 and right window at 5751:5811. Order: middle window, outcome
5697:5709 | 0.017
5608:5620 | 0.054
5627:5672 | 0.044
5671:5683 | 0.056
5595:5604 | 0.042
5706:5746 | 0.017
